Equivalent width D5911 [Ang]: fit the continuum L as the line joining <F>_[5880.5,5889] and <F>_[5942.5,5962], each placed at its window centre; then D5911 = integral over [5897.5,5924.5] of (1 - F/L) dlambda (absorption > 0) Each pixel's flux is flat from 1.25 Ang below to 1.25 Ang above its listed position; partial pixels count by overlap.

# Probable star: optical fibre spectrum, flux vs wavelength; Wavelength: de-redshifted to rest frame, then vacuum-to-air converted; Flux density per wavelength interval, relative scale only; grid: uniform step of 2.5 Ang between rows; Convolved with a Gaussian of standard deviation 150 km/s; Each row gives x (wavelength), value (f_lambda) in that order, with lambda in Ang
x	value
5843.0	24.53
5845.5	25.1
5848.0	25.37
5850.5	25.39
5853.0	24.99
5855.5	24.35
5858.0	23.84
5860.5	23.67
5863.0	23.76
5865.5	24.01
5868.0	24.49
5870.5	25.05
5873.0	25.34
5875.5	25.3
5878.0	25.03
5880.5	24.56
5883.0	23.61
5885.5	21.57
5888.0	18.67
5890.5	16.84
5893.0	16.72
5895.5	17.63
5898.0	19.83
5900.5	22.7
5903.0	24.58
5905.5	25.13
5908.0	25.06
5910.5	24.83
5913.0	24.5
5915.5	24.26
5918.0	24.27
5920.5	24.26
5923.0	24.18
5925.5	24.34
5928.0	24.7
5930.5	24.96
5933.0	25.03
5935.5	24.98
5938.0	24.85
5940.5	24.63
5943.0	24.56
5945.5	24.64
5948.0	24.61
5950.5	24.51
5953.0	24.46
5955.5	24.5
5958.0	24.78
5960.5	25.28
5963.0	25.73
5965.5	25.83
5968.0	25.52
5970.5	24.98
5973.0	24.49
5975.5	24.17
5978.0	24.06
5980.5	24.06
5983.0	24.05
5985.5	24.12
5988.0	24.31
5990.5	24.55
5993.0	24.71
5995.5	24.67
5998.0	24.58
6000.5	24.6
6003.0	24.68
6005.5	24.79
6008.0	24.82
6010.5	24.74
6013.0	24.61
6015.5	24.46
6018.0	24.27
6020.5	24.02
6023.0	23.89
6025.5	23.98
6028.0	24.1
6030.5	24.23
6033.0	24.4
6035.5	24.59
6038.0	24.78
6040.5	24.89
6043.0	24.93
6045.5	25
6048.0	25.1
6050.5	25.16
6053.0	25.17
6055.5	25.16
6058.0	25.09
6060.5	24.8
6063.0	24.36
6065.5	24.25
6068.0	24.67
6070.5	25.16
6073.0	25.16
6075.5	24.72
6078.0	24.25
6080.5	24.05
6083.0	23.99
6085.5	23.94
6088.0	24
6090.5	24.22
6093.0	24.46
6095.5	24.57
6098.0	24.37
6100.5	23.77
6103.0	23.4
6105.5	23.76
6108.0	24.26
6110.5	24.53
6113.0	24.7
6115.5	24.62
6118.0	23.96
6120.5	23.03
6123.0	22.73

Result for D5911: -1.33 Ang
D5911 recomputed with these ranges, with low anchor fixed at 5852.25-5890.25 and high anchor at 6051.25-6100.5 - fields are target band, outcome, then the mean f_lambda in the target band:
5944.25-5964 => -0.6 Ang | 24.8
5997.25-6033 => -0.2 Ang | 24.4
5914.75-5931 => -0.3 Ang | 24.4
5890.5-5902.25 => 2.3 Ang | 19.2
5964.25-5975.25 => -0.5 Ang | 25.1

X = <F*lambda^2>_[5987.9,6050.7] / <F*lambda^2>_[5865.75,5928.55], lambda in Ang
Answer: 1.11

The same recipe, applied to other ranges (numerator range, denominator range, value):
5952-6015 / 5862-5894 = 1.13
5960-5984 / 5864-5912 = 1.12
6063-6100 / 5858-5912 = 1.14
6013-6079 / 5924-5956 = 1.03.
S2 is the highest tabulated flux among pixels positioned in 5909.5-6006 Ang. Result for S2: 25.83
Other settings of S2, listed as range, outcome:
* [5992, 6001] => 24.71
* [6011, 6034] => 24.61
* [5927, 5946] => 25.03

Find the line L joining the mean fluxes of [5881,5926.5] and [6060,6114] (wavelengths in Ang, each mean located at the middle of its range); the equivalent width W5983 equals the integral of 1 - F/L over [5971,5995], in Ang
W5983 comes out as -1.1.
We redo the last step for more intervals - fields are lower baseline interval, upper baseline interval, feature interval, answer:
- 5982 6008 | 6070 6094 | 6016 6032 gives 0.2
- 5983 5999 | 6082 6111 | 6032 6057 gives -0.7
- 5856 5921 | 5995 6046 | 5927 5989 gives -2.3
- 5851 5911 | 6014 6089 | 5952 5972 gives -1.2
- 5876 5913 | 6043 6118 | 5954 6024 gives -4.0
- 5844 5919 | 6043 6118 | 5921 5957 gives -1.4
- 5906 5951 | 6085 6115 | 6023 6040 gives 0.0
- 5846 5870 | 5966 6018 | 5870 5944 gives 3.4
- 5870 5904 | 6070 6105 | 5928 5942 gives -1.5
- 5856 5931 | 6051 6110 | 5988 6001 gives -0.4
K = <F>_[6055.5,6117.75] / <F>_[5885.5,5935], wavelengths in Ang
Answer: 1.07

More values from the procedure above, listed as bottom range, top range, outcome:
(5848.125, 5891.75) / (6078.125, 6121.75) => 1.02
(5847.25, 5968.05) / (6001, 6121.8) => 1.02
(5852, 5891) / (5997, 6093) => 1.04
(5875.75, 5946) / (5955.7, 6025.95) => 1.06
